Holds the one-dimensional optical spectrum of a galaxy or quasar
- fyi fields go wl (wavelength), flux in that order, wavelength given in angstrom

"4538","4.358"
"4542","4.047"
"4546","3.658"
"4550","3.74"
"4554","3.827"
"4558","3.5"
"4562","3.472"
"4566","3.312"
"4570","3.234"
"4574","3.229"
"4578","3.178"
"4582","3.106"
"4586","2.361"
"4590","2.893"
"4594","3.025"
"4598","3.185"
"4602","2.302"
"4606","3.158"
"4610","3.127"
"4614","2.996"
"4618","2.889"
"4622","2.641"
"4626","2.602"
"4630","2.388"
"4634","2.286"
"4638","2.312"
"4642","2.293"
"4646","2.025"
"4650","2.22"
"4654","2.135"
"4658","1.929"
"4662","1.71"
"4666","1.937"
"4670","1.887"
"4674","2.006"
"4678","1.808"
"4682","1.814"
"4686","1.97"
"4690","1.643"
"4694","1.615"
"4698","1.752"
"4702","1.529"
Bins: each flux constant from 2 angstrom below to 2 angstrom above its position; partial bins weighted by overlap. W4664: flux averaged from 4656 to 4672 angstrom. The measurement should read 1.87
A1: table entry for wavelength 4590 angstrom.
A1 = 2.893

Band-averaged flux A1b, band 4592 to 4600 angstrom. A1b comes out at 3.1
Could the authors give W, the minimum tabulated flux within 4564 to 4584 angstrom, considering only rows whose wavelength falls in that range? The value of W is 3.106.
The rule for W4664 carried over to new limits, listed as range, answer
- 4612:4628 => 2.78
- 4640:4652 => 2.18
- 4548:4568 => 3.57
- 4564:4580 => 3.24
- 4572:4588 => 2.97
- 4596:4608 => 2.88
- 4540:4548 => 3.85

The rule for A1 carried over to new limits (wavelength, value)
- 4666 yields 1.937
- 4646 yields 2.025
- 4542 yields 4.047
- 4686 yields 1.97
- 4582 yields 3.106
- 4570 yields 3.234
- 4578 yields 3.178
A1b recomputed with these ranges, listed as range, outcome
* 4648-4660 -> 2.09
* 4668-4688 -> 1.9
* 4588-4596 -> 2.96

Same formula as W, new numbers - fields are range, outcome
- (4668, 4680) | 1.808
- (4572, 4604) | 2.302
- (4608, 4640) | 2.286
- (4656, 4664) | 1.71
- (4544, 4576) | 3.229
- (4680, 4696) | 1.615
